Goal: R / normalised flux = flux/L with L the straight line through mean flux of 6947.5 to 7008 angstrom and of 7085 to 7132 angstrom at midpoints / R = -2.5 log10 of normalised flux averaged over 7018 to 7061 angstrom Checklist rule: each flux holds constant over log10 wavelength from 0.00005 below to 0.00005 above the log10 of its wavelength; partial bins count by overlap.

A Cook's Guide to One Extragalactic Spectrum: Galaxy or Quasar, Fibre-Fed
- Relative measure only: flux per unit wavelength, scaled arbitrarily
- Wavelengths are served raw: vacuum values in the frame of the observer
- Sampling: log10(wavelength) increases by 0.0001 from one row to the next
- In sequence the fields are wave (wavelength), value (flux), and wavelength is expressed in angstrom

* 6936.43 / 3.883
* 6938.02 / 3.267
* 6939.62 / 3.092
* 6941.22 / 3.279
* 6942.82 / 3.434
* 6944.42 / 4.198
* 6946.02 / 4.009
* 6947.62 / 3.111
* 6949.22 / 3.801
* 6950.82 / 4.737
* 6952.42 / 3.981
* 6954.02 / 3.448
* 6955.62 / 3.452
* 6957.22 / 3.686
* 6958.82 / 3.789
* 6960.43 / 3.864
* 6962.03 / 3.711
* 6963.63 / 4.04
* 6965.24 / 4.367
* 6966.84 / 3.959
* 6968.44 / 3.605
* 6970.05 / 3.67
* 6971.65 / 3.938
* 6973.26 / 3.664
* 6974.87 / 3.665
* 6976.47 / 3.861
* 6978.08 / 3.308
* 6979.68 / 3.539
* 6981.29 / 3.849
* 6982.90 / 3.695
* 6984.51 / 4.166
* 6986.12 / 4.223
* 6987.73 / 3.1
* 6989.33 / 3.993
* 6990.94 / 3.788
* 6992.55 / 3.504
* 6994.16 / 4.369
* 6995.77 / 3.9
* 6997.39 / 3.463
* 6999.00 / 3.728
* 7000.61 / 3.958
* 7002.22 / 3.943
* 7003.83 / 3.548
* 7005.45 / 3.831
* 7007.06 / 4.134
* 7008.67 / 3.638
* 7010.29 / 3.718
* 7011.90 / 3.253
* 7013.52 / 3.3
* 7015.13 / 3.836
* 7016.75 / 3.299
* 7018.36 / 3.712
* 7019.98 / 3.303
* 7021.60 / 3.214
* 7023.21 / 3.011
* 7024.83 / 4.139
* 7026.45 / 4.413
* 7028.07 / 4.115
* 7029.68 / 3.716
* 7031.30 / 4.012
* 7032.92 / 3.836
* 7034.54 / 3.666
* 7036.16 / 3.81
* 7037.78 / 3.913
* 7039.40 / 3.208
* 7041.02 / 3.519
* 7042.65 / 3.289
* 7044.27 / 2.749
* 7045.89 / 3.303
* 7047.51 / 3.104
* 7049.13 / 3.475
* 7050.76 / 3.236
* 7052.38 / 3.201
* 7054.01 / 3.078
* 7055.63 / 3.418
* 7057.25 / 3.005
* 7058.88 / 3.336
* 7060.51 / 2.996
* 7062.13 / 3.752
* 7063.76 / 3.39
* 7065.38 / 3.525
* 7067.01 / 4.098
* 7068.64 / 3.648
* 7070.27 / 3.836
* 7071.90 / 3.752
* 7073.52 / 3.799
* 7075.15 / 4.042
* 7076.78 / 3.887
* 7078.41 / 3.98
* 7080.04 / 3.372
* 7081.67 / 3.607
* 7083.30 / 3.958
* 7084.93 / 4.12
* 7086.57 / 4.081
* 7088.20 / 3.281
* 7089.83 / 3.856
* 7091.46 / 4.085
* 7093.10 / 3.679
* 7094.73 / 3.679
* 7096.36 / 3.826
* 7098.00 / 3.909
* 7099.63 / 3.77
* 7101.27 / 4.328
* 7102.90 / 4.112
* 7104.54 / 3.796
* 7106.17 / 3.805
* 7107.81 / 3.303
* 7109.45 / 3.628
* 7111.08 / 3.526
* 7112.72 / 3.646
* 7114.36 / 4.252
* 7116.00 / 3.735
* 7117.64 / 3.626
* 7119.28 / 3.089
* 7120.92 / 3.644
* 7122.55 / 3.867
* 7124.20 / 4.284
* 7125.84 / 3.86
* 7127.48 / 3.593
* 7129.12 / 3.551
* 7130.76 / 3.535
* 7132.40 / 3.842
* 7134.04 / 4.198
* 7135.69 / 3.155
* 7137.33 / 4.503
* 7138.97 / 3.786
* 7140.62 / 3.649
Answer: 0.09 mag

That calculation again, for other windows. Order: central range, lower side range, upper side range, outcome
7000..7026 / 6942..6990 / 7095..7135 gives 0.05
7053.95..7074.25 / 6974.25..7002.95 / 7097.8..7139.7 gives 0.08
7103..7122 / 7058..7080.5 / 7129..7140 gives 0.03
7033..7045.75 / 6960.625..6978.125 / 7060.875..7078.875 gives 0.10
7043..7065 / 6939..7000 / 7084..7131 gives 0.16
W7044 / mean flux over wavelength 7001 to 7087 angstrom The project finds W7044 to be 3.61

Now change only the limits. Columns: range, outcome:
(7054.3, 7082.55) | 3.61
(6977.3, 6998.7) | 3.76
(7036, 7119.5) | 3.63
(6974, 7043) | 3.71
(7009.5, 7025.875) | 3.49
